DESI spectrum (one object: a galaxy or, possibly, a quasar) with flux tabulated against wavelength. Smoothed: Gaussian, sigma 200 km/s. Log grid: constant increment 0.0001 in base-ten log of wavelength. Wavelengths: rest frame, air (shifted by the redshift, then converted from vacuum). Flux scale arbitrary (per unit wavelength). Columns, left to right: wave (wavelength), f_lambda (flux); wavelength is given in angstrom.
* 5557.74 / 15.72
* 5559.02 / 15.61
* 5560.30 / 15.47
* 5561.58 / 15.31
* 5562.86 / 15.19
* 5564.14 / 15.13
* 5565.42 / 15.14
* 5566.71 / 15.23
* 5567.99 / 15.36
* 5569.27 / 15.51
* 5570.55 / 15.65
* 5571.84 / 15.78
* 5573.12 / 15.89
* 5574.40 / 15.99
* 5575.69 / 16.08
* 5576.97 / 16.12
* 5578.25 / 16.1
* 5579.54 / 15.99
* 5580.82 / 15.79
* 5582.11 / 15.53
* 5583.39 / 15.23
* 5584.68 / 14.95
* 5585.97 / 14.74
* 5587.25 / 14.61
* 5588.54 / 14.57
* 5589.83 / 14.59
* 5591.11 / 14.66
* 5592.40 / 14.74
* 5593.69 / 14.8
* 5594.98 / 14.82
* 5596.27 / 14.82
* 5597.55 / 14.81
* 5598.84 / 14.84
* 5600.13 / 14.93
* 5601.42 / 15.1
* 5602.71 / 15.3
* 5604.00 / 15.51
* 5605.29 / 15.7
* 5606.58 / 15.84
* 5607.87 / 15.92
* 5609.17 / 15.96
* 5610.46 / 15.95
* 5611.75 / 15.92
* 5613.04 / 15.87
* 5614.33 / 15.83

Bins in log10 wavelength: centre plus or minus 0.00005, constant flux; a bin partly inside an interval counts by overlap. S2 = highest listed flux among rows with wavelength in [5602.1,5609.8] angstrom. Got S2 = 15.96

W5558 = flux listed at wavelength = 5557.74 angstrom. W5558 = 15.72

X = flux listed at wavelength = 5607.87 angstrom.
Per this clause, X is 15.92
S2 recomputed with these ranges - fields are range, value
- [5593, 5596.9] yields 14.82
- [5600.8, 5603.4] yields 15.3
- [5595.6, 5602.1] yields 15.1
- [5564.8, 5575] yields 15.99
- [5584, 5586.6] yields 14.95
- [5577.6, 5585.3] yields 16.1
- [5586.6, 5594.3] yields 14.8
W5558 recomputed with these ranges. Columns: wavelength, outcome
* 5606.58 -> 15.84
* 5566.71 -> 15.23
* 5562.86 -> 15.19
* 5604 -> 15.51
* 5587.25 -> 14.61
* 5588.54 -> 14.57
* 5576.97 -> 16.12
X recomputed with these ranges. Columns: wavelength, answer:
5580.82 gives 15.79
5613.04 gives 15.87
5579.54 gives 15.99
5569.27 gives 15.51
